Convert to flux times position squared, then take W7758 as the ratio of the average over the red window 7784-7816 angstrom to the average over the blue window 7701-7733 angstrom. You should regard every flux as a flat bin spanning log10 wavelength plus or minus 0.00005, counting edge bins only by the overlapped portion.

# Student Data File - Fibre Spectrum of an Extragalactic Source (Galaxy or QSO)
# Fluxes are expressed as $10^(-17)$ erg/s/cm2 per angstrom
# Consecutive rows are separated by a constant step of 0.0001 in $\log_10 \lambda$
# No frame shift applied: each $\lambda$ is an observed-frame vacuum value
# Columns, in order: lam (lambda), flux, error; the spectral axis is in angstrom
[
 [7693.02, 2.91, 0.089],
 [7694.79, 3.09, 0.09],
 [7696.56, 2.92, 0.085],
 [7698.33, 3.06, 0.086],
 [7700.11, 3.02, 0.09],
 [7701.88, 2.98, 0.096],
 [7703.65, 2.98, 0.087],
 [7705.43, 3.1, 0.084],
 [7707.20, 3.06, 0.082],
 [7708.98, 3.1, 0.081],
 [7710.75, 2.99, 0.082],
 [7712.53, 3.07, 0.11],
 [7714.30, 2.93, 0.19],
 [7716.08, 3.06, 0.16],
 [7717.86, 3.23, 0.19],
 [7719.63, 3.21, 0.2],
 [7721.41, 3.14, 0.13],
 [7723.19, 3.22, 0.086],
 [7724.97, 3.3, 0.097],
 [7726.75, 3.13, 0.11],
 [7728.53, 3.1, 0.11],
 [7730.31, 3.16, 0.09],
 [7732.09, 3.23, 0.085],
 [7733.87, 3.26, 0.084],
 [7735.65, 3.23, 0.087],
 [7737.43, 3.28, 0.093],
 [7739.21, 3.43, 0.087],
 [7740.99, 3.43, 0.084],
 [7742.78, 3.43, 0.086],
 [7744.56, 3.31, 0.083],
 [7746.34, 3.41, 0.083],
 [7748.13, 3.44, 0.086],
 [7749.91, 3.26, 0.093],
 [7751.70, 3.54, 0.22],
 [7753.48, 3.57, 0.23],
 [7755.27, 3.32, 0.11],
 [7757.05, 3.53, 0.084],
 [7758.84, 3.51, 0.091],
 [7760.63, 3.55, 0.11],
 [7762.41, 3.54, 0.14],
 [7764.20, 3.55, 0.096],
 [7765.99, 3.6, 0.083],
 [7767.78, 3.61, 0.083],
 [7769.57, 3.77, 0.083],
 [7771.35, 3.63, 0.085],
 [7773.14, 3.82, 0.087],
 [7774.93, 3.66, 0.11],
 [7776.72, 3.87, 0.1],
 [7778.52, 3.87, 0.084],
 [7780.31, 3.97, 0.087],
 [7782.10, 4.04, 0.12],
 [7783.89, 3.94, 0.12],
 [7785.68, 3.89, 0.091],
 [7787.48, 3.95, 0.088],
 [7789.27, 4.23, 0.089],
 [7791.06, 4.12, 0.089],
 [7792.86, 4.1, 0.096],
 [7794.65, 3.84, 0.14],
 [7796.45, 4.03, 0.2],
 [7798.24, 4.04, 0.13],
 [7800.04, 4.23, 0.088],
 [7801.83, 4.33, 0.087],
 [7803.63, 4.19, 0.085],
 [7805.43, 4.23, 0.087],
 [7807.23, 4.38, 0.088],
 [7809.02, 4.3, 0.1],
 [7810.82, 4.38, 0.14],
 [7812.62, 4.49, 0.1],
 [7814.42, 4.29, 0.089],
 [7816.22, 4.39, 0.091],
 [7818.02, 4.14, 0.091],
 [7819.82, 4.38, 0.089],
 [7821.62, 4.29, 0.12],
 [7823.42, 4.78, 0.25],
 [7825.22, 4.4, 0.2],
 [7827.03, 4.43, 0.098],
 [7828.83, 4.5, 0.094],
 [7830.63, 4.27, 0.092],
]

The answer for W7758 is 1.4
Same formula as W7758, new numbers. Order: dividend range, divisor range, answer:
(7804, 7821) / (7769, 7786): 1.13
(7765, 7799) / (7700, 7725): 1.28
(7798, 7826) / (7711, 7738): 1.40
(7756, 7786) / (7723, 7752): 1.14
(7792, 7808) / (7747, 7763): 1.21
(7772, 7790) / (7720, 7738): 1.24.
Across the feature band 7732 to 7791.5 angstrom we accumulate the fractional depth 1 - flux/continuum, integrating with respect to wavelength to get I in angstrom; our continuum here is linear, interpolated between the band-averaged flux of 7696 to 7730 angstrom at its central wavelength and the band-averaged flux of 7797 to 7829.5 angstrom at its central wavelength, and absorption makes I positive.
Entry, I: 1.4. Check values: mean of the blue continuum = 3.09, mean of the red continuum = 4.34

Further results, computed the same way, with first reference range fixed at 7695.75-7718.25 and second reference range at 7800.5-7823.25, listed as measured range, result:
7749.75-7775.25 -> 1.0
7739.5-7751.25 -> 0.4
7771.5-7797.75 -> 0.3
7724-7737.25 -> 0.5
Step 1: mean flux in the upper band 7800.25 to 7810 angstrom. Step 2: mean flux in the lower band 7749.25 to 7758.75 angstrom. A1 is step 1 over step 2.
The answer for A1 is 1.24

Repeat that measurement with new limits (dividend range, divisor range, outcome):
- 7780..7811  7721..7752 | 1.25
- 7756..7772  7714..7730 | 1.14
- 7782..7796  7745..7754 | 1.17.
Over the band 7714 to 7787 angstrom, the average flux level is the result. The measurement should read 3.47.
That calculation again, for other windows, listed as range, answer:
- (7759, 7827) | 4.05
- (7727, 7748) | 3.3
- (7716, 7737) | 3.2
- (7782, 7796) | 4.01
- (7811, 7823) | 4.35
